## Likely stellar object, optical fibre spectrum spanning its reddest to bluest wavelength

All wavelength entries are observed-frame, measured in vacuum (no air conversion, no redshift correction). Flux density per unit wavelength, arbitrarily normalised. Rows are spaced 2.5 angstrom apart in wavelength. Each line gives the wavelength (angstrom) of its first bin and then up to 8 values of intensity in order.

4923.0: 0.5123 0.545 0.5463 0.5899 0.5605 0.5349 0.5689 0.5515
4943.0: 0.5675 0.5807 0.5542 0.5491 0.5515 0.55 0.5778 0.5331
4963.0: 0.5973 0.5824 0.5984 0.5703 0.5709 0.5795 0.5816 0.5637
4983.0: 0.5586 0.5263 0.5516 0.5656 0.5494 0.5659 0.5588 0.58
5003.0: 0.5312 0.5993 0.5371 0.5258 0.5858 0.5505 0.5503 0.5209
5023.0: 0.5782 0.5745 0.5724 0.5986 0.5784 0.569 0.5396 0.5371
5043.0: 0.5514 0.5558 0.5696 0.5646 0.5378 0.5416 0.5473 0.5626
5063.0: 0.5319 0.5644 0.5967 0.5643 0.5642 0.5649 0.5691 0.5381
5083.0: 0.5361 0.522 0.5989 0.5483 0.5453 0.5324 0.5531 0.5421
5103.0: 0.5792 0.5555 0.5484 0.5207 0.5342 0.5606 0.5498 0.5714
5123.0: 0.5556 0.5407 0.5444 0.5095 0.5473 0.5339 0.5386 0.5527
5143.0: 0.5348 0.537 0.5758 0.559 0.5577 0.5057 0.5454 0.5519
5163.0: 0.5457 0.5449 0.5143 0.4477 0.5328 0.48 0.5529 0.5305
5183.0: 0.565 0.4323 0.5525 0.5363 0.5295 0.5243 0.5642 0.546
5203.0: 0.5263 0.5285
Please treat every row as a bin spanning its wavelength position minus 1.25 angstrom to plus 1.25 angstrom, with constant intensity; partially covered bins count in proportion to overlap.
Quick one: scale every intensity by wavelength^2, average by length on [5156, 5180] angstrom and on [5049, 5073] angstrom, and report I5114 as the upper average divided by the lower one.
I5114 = 0.98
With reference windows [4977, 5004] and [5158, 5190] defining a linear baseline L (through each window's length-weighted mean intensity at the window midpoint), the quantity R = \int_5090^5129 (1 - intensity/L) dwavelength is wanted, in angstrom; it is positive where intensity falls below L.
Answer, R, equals -1.04 angstrom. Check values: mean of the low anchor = 0.558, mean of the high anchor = 0.522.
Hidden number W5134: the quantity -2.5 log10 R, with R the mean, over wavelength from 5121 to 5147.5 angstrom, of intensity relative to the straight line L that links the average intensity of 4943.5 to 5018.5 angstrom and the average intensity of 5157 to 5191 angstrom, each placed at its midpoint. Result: -0.02 mag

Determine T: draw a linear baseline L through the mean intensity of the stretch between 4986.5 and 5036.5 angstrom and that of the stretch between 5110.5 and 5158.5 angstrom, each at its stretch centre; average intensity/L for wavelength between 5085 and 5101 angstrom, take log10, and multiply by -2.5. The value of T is 0.00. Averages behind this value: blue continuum 0.562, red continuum 0.544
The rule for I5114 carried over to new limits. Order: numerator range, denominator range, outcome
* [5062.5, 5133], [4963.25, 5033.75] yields 1.02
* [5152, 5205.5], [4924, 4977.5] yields 1.02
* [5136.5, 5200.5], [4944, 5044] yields 1.01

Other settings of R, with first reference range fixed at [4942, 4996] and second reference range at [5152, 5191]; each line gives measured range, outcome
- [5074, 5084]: -0.2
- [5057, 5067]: -0.1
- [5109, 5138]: -0.5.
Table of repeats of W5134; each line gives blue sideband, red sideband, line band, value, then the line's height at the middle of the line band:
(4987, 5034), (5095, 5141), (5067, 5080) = -0.033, 0.552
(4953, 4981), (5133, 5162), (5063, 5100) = -0.002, 0.555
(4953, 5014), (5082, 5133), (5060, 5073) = -0.022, 0.553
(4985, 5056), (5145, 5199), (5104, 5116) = -0.003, 0.542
